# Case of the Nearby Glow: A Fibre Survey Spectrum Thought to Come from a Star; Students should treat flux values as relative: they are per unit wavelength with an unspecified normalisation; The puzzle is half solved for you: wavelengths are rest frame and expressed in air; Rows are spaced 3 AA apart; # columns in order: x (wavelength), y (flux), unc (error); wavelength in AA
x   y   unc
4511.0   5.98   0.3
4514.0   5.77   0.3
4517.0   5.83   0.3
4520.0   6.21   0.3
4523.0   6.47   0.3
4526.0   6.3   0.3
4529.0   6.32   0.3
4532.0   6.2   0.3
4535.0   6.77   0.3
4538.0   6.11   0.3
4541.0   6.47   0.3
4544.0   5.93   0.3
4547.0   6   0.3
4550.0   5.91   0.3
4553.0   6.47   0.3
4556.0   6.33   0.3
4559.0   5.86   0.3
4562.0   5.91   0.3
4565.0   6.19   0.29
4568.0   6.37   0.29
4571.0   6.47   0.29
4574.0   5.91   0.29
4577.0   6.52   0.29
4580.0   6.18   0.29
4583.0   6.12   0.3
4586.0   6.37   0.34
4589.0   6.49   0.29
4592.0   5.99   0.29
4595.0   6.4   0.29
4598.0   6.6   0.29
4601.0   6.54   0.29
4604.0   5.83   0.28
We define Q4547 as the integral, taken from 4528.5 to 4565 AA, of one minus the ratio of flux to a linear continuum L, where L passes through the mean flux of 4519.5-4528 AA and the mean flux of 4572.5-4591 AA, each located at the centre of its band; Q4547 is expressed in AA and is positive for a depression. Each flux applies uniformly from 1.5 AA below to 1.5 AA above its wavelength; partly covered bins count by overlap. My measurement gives 0.7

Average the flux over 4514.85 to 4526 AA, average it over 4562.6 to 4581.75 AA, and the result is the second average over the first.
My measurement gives 1.0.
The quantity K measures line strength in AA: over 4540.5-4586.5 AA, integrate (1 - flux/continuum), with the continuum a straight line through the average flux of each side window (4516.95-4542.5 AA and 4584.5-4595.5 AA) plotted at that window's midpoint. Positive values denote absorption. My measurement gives 1.0 AA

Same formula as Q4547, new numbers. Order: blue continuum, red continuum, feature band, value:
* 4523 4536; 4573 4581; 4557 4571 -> 0.3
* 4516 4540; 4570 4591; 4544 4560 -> 0.5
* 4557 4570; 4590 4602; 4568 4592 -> -0.1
